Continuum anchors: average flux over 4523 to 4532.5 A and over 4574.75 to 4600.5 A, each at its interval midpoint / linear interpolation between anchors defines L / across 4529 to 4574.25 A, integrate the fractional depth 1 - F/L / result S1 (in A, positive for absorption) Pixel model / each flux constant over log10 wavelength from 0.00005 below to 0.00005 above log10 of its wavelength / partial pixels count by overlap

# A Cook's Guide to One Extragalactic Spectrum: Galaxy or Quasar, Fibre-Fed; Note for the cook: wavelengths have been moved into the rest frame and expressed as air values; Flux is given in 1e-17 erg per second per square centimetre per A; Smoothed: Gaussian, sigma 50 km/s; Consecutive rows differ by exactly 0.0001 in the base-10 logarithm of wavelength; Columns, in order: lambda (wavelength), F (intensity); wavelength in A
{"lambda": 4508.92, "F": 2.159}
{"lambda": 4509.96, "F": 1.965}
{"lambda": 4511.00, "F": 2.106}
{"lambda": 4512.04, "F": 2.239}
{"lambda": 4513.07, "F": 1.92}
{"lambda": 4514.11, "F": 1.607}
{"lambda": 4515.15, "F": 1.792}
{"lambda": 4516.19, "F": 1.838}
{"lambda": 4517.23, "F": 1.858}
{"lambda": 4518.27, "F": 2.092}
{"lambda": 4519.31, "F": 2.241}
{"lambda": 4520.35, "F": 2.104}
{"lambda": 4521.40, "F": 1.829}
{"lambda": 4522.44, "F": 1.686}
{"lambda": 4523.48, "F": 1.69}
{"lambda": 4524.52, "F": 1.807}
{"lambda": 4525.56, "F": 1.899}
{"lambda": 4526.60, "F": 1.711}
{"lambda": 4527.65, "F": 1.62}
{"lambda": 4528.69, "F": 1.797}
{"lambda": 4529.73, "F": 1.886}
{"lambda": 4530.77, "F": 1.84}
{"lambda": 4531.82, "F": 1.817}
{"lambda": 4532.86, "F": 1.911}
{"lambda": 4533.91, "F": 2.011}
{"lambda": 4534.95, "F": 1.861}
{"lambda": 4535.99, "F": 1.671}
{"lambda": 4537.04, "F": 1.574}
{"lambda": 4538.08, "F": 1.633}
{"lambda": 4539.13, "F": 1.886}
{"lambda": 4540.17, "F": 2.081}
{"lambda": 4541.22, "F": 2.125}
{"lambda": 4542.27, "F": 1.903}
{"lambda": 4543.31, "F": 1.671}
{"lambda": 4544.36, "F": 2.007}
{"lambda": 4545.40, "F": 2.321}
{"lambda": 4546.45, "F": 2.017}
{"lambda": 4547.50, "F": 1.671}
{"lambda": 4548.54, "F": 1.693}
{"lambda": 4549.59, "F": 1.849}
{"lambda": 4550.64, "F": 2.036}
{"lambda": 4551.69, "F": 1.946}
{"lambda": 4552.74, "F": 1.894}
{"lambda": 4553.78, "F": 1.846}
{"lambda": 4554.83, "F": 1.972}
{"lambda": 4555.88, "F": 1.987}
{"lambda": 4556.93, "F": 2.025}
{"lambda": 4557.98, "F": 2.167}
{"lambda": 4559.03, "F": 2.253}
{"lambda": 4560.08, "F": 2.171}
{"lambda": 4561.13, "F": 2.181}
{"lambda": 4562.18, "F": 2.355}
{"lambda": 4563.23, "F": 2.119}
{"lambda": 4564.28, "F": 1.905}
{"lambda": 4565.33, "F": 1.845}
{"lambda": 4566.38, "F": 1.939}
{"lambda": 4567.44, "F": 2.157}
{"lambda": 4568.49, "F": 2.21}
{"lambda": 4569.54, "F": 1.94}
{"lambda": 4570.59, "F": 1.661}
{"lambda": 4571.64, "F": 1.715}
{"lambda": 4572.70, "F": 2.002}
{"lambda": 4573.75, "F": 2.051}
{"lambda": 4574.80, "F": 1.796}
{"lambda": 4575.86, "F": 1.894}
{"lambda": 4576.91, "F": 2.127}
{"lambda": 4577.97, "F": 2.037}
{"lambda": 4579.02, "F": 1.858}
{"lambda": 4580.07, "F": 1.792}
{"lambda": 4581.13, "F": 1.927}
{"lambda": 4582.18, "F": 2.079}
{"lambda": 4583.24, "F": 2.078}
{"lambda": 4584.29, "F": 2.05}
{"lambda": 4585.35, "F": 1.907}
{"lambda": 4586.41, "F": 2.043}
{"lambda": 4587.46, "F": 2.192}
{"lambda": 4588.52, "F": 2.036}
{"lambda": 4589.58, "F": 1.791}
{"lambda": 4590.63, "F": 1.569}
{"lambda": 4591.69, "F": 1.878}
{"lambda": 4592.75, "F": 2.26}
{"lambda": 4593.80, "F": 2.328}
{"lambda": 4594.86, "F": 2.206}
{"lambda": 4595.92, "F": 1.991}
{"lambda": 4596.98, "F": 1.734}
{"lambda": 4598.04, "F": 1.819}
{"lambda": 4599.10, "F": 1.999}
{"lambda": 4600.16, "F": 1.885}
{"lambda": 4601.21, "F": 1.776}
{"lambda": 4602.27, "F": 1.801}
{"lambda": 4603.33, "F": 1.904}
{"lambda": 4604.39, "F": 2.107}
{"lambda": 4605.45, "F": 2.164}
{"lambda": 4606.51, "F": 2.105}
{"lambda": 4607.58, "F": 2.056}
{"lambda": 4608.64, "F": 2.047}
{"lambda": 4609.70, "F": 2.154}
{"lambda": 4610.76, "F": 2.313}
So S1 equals -2.1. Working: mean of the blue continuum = 1.79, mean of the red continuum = 1.97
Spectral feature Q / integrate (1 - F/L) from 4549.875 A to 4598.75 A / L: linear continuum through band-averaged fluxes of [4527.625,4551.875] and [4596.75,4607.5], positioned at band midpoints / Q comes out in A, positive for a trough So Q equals -2.2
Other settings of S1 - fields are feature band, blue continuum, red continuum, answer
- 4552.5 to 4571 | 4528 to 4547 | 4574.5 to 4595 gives -0.9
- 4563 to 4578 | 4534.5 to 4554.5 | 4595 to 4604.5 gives -0.5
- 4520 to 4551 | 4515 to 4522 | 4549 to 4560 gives 2.1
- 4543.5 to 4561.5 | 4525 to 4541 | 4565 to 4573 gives -1.1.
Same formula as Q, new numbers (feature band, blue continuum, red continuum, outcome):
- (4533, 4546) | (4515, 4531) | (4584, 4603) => -0.11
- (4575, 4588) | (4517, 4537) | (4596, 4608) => -0.52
